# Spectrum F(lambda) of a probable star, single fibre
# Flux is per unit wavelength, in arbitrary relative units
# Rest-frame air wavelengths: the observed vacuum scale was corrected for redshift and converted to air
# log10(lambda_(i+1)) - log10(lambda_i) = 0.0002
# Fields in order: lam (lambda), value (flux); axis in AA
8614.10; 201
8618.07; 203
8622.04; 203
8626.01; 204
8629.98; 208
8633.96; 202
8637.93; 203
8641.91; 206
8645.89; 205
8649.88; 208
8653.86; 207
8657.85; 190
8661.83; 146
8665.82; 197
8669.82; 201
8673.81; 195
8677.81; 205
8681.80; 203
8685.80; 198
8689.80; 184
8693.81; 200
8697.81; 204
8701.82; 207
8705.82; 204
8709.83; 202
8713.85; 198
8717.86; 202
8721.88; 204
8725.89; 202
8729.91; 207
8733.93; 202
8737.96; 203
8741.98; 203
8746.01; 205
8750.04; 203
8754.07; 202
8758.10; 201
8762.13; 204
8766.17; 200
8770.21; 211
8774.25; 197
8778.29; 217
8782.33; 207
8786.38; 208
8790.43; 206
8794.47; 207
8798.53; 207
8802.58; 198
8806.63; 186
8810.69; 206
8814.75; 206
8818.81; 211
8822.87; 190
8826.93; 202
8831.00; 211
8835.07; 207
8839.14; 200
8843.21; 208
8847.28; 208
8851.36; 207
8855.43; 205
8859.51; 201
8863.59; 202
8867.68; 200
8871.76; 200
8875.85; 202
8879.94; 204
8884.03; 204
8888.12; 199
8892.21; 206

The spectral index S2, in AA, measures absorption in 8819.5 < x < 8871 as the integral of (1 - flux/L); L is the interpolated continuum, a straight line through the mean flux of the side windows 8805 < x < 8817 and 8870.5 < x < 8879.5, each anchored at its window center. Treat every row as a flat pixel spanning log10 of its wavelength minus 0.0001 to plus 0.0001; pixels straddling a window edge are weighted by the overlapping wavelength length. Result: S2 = -0.7 AA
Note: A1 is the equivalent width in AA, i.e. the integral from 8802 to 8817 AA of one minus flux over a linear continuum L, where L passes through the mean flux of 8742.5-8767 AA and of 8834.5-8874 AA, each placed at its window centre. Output 0.3 AA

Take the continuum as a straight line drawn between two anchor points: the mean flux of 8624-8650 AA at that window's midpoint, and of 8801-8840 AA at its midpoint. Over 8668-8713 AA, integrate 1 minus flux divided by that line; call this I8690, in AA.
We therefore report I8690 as 0.84 AA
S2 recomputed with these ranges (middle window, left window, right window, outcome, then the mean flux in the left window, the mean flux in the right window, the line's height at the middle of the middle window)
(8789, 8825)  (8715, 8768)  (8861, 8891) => 0.1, 203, 202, 202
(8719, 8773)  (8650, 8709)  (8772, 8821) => -0.7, 196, 205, 201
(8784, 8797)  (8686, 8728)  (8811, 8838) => -0.2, 201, 204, 203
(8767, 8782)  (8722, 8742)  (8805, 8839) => -0.3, 204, 202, 203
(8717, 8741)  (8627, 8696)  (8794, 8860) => -0.4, 198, 204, 200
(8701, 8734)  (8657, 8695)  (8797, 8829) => -1.5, 192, 201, 194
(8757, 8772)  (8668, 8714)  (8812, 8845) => -0.1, 200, 204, 202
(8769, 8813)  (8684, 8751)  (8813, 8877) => -0.3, 202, 204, 203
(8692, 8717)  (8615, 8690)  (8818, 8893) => -0.3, 199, 203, 200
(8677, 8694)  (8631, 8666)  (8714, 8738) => 0.2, 196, 203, 199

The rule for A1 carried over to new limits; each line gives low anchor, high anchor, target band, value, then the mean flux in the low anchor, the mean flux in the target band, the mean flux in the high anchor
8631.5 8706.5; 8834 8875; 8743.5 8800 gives -1.2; 198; 205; 204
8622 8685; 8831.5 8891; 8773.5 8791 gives -0.5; 199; 208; 204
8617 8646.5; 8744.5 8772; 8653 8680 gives 1.7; 204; 191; 204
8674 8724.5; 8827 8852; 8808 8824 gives 0.2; 201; 203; 206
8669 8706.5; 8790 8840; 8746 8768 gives -0.1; 200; 202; 203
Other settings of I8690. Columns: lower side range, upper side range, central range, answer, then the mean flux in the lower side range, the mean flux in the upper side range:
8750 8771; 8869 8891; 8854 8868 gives 0.0 AA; 203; 202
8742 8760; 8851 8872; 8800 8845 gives 0.0 AA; 203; 202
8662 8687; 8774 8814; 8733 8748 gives -0.2 AA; 196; 204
